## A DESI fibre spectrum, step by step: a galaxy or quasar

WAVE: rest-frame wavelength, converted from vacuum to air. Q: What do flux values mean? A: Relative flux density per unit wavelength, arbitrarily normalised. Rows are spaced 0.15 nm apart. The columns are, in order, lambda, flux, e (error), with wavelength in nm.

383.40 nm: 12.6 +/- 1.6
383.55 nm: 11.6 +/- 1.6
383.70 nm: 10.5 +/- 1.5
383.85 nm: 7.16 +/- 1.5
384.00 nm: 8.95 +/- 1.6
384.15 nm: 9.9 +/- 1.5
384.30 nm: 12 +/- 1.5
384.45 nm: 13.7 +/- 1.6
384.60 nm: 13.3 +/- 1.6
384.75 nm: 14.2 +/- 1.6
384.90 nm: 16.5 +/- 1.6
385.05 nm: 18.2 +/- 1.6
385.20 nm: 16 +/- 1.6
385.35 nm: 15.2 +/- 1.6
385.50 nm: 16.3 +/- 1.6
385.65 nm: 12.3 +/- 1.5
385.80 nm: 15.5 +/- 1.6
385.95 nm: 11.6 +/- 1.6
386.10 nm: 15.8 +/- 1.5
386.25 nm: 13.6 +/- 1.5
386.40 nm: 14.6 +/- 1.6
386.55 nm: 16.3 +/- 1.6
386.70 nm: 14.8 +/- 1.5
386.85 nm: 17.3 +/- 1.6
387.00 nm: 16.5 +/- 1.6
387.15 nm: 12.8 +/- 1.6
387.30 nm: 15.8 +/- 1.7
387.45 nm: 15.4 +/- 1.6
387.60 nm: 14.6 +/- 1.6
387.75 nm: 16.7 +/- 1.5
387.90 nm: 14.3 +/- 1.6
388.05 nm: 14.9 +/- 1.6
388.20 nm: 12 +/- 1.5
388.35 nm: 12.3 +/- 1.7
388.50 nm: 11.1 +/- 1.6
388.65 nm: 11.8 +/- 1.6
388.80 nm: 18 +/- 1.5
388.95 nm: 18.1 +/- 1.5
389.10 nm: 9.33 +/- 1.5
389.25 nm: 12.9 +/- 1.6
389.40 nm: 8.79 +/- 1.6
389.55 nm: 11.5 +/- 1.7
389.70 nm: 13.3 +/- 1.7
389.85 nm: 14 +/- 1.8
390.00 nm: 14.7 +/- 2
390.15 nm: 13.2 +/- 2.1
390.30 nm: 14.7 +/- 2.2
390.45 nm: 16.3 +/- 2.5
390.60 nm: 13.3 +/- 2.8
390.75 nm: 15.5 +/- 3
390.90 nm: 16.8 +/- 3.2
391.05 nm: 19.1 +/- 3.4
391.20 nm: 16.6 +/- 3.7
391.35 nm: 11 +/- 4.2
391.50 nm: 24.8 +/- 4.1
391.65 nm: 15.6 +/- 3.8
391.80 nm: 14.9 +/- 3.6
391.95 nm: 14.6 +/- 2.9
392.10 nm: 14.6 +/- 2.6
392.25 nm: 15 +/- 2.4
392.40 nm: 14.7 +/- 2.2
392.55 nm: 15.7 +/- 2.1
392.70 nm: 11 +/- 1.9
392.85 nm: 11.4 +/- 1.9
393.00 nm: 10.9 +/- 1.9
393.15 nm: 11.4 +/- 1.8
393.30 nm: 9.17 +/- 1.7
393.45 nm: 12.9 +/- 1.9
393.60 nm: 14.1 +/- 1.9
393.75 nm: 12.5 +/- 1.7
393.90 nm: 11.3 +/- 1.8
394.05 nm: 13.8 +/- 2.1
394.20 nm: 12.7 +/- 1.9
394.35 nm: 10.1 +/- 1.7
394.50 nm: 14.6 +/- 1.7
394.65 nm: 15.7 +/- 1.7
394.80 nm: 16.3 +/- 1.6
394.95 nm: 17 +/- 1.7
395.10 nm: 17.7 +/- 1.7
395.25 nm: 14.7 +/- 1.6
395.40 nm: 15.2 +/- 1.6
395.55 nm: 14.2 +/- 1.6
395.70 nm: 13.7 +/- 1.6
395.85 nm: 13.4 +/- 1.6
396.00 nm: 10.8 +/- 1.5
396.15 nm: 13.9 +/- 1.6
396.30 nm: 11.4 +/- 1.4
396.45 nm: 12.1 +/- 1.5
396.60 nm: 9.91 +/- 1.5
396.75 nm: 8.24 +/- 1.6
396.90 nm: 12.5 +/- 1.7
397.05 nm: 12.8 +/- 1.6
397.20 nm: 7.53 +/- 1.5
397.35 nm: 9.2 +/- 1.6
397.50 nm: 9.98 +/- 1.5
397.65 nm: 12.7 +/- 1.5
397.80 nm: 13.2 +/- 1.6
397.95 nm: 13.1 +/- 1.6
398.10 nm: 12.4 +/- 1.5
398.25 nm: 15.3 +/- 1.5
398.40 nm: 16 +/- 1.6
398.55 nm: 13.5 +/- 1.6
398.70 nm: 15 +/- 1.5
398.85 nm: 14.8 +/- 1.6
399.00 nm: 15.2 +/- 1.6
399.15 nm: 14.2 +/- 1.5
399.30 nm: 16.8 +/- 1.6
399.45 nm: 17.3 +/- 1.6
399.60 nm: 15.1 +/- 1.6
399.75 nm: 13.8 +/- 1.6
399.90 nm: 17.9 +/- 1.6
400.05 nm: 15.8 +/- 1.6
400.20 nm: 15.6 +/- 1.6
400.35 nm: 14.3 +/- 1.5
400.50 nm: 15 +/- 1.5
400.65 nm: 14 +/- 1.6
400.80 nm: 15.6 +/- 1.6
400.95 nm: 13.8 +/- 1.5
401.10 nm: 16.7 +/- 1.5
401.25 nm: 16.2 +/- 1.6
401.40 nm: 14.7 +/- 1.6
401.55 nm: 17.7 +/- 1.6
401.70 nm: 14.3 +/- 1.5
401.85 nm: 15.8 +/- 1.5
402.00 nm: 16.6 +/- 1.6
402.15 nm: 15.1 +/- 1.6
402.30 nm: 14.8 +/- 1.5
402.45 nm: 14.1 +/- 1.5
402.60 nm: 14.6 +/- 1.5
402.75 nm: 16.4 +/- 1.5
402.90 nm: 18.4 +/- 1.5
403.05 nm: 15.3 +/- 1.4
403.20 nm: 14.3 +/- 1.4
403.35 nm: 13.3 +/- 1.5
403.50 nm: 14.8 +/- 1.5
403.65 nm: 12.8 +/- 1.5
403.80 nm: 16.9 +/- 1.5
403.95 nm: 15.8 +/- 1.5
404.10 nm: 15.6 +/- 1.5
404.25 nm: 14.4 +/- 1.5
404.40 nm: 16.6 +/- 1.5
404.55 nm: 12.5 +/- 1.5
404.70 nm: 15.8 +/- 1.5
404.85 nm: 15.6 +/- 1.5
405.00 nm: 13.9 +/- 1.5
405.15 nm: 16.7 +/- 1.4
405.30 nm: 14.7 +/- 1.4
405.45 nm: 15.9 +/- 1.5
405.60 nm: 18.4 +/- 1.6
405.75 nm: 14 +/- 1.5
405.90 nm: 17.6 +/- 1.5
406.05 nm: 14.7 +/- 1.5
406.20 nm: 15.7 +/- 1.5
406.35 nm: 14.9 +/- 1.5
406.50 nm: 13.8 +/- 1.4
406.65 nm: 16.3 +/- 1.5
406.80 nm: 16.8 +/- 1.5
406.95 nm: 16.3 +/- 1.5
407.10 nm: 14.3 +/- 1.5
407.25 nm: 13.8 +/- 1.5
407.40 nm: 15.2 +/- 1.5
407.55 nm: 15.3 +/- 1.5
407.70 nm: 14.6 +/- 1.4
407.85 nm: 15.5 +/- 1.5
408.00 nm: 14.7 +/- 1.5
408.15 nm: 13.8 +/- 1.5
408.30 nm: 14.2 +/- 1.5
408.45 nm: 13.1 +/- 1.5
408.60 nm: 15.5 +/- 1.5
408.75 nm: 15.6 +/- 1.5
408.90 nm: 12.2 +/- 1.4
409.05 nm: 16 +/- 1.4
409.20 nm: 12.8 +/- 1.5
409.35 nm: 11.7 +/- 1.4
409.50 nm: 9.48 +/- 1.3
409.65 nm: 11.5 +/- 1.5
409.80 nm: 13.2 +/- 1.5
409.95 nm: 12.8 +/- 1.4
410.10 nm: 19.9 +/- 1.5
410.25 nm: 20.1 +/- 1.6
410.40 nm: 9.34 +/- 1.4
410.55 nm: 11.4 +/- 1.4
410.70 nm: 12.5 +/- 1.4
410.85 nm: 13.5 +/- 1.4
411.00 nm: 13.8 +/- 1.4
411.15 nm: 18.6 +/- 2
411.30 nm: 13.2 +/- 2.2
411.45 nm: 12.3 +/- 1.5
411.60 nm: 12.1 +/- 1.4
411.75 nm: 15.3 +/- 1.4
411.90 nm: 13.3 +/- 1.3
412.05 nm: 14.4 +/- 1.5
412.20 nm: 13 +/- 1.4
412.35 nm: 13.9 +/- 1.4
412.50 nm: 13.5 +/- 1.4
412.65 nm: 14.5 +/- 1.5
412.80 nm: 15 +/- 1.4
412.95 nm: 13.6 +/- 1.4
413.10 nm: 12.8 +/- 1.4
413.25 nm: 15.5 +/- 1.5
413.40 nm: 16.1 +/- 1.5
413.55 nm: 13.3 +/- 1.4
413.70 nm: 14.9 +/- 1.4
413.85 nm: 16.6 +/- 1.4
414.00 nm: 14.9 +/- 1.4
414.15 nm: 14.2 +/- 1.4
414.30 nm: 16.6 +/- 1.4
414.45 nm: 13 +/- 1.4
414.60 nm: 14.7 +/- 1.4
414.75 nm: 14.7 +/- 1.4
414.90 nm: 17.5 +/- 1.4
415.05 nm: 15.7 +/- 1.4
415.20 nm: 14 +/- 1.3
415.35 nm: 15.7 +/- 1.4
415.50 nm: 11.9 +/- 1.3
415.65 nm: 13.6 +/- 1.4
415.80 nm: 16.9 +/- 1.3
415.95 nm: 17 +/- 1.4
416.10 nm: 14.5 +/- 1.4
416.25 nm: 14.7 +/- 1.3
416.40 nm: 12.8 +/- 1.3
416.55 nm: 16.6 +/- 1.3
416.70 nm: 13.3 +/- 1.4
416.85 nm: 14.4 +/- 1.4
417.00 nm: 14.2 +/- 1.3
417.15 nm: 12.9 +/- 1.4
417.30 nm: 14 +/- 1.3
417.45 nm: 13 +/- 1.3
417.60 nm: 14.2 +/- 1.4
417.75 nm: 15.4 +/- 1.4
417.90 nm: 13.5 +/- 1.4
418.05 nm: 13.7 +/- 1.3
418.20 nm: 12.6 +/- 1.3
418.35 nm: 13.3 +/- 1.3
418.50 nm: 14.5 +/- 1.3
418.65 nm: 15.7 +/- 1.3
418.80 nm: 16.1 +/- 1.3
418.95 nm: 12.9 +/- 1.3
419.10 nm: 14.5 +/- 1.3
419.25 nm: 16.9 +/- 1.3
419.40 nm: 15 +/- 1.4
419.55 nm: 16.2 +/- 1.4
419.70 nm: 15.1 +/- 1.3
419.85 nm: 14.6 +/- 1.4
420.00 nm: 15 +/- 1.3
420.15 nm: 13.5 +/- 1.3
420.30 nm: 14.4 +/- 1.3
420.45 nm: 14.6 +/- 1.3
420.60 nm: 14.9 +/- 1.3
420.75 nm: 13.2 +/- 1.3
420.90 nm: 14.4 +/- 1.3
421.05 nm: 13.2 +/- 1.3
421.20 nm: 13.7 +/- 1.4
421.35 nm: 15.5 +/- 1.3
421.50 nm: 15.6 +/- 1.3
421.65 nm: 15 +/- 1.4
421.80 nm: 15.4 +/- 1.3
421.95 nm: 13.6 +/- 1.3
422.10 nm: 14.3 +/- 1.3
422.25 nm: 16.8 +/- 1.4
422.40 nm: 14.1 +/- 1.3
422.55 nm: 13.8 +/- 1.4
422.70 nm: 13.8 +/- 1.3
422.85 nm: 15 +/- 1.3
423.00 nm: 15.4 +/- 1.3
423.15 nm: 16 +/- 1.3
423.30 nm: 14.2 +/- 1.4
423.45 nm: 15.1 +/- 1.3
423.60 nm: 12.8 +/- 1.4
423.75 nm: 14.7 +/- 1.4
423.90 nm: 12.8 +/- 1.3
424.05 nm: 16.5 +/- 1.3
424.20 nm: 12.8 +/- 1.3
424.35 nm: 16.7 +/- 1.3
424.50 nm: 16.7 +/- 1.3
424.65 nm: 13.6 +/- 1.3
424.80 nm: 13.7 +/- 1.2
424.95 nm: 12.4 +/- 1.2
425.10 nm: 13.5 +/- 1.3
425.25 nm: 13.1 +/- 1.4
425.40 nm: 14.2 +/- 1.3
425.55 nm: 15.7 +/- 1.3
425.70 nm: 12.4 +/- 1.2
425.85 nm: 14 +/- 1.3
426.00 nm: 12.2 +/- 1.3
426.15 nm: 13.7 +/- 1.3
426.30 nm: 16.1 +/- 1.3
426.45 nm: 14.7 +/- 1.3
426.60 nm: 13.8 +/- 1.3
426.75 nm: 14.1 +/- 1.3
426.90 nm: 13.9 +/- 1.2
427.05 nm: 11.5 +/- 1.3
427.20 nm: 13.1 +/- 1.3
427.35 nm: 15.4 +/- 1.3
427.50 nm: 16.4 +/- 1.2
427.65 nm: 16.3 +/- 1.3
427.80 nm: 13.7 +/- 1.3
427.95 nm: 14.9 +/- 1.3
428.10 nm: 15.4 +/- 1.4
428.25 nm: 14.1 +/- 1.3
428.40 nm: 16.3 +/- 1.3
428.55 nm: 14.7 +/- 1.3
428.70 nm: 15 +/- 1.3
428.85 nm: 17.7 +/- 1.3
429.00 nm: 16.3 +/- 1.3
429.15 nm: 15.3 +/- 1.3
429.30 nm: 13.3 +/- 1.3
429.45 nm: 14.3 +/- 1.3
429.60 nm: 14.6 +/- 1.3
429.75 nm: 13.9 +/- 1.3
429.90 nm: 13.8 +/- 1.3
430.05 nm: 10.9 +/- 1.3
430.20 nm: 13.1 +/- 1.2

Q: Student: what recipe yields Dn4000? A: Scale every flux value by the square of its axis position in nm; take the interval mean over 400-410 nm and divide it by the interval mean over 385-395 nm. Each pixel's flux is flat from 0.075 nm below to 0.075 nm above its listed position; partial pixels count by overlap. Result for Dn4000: 1.1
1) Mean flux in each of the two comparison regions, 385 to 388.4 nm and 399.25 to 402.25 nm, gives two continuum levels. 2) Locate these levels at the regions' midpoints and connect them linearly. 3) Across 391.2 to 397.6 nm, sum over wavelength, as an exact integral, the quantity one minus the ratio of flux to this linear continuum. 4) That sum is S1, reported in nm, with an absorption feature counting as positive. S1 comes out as 0.864 nm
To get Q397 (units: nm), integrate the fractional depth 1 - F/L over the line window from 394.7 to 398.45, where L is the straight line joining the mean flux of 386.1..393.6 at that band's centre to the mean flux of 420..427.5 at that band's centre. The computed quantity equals 0.35 nm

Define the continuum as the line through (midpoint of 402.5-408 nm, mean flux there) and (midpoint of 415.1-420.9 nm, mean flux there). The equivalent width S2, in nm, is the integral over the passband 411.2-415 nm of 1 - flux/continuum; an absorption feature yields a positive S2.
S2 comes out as 0.10 nm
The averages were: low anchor 15.3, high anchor 14.5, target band 14.4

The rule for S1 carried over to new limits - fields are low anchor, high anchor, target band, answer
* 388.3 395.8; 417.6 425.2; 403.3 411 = -0.17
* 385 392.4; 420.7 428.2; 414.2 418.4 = 0.00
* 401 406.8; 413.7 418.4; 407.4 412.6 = 0.37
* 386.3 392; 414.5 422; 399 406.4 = -0.39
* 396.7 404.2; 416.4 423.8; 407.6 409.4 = 0.04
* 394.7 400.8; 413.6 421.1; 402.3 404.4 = -0.17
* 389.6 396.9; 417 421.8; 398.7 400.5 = -0.19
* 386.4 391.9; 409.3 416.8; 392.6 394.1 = 0.28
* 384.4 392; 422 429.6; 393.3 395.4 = 0.10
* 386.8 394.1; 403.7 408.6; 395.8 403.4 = 0.33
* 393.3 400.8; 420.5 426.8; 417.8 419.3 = -0.01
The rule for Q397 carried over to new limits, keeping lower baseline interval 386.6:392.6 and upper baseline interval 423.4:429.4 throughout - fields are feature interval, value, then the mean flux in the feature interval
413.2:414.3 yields -0.047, 15.2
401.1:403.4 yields -0.141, 15.5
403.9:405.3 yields -0.056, 15.2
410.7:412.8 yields 0.088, 13.9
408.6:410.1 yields 0.131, 13.3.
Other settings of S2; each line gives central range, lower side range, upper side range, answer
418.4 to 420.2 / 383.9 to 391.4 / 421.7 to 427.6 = -0.087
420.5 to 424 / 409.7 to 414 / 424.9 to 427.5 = -0.140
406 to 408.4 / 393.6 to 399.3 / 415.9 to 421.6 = -0.203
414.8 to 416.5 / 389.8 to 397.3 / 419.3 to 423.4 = -0.054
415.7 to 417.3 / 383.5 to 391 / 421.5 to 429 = -0.032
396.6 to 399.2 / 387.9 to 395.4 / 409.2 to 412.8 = 0.244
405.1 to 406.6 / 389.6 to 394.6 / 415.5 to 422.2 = -0.142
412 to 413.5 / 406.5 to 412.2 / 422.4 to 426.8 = -0.004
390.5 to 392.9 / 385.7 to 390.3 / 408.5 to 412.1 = -0.229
